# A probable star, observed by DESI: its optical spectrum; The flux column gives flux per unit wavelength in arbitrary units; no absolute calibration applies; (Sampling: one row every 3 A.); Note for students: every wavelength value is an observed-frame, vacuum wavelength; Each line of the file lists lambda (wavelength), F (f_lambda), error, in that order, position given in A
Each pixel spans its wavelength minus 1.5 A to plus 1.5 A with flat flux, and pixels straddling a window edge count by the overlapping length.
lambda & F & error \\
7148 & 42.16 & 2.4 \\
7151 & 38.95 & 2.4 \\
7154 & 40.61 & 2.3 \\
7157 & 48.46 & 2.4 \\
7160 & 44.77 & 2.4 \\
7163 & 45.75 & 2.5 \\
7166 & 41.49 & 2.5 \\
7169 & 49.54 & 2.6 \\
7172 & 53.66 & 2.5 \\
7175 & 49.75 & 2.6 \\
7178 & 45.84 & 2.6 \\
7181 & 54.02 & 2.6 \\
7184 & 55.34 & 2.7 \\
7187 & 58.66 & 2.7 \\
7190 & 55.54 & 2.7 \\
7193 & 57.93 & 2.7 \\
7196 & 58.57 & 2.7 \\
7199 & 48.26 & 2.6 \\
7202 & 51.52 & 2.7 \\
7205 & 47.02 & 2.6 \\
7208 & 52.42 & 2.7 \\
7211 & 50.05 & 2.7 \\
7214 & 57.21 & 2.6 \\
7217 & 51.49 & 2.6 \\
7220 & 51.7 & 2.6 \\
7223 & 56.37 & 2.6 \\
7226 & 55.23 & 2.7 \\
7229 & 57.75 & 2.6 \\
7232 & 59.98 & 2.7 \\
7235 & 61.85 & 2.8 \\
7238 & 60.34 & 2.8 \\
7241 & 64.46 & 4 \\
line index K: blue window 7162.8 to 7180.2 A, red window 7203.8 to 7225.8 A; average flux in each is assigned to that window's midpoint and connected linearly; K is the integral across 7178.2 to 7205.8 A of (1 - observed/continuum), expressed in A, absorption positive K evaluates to -2.0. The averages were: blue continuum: 48.1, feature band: 53.9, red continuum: 52.6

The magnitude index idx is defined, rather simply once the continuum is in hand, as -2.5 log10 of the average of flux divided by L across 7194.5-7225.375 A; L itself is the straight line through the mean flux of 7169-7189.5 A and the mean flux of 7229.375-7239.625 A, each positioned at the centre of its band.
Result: 0.09 mag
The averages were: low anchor 52.8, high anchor 60.4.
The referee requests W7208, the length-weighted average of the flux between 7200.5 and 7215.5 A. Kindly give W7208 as 51.6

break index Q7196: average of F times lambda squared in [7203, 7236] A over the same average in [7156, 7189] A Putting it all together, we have 1.1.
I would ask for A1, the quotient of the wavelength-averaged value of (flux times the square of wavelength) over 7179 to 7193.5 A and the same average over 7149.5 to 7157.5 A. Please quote 1.34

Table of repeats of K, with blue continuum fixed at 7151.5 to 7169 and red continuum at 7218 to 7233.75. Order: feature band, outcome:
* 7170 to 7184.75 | -1.2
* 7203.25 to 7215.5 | 0.4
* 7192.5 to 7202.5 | -0.6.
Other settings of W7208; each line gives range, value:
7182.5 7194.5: 56.9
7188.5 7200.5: 55.1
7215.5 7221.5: 51.6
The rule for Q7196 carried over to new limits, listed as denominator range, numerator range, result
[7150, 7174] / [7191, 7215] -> 1.17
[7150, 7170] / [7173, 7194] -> 1.22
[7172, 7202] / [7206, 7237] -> 1.04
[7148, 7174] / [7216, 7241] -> 1.29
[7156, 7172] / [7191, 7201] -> 1.18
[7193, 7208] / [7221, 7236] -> 1.12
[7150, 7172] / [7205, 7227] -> 1.20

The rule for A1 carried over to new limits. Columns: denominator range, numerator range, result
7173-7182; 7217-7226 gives 1.09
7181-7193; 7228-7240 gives 1.08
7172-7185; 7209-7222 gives 1.04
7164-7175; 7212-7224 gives 1.13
